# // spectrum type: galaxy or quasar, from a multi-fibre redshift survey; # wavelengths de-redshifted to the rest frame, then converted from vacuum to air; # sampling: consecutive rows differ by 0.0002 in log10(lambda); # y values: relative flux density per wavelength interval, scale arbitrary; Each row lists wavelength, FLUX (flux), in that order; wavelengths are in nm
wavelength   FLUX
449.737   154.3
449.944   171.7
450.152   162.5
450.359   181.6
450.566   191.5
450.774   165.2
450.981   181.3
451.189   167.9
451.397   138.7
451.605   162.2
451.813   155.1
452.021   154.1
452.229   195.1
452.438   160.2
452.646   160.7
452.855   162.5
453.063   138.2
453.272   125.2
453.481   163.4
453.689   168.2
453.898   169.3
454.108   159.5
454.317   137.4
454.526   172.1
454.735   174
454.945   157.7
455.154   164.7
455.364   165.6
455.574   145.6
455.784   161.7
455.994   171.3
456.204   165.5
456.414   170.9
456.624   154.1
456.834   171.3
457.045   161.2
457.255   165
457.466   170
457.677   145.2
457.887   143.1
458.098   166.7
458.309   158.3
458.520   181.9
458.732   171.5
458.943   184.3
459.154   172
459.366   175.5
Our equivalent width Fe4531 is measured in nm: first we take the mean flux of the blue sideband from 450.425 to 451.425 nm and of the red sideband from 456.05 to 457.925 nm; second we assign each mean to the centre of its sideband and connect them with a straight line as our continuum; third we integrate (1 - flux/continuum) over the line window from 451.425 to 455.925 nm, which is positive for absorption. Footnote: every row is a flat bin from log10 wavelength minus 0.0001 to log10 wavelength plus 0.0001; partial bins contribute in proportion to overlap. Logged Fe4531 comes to 0.21 nm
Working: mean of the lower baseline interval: 172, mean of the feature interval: 159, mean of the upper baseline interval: 162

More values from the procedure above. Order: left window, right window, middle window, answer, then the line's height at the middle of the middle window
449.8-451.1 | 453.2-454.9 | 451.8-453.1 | 0.03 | 166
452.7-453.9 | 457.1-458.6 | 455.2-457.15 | -0.06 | 158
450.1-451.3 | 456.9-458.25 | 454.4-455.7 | 0.02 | 165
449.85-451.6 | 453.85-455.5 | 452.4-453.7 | 0.10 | 165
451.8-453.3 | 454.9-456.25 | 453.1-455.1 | 0.02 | 160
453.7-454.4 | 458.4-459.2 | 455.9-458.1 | 0.10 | 170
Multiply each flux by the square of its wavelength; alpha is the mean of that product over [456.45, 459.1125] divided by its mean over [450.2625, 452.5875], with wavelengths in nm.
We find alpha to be 1.01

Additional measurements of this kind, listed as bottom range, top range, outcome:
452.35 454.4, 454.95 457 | 1.07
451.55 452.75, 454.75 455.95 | 0.99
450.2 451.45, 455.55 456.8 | 0.97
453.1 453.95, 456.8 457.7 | 1.08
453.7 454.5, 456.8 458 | 1.02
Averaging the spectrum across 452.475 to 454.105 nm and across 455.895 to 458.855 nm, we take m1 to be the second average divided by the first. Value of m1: 1.05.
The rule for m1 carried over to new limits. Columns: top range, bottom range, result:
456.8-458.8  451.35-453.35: 1.04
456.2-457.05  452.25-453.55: 1.07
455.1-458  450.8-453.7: 1.01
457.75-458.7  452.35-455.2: 1.03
